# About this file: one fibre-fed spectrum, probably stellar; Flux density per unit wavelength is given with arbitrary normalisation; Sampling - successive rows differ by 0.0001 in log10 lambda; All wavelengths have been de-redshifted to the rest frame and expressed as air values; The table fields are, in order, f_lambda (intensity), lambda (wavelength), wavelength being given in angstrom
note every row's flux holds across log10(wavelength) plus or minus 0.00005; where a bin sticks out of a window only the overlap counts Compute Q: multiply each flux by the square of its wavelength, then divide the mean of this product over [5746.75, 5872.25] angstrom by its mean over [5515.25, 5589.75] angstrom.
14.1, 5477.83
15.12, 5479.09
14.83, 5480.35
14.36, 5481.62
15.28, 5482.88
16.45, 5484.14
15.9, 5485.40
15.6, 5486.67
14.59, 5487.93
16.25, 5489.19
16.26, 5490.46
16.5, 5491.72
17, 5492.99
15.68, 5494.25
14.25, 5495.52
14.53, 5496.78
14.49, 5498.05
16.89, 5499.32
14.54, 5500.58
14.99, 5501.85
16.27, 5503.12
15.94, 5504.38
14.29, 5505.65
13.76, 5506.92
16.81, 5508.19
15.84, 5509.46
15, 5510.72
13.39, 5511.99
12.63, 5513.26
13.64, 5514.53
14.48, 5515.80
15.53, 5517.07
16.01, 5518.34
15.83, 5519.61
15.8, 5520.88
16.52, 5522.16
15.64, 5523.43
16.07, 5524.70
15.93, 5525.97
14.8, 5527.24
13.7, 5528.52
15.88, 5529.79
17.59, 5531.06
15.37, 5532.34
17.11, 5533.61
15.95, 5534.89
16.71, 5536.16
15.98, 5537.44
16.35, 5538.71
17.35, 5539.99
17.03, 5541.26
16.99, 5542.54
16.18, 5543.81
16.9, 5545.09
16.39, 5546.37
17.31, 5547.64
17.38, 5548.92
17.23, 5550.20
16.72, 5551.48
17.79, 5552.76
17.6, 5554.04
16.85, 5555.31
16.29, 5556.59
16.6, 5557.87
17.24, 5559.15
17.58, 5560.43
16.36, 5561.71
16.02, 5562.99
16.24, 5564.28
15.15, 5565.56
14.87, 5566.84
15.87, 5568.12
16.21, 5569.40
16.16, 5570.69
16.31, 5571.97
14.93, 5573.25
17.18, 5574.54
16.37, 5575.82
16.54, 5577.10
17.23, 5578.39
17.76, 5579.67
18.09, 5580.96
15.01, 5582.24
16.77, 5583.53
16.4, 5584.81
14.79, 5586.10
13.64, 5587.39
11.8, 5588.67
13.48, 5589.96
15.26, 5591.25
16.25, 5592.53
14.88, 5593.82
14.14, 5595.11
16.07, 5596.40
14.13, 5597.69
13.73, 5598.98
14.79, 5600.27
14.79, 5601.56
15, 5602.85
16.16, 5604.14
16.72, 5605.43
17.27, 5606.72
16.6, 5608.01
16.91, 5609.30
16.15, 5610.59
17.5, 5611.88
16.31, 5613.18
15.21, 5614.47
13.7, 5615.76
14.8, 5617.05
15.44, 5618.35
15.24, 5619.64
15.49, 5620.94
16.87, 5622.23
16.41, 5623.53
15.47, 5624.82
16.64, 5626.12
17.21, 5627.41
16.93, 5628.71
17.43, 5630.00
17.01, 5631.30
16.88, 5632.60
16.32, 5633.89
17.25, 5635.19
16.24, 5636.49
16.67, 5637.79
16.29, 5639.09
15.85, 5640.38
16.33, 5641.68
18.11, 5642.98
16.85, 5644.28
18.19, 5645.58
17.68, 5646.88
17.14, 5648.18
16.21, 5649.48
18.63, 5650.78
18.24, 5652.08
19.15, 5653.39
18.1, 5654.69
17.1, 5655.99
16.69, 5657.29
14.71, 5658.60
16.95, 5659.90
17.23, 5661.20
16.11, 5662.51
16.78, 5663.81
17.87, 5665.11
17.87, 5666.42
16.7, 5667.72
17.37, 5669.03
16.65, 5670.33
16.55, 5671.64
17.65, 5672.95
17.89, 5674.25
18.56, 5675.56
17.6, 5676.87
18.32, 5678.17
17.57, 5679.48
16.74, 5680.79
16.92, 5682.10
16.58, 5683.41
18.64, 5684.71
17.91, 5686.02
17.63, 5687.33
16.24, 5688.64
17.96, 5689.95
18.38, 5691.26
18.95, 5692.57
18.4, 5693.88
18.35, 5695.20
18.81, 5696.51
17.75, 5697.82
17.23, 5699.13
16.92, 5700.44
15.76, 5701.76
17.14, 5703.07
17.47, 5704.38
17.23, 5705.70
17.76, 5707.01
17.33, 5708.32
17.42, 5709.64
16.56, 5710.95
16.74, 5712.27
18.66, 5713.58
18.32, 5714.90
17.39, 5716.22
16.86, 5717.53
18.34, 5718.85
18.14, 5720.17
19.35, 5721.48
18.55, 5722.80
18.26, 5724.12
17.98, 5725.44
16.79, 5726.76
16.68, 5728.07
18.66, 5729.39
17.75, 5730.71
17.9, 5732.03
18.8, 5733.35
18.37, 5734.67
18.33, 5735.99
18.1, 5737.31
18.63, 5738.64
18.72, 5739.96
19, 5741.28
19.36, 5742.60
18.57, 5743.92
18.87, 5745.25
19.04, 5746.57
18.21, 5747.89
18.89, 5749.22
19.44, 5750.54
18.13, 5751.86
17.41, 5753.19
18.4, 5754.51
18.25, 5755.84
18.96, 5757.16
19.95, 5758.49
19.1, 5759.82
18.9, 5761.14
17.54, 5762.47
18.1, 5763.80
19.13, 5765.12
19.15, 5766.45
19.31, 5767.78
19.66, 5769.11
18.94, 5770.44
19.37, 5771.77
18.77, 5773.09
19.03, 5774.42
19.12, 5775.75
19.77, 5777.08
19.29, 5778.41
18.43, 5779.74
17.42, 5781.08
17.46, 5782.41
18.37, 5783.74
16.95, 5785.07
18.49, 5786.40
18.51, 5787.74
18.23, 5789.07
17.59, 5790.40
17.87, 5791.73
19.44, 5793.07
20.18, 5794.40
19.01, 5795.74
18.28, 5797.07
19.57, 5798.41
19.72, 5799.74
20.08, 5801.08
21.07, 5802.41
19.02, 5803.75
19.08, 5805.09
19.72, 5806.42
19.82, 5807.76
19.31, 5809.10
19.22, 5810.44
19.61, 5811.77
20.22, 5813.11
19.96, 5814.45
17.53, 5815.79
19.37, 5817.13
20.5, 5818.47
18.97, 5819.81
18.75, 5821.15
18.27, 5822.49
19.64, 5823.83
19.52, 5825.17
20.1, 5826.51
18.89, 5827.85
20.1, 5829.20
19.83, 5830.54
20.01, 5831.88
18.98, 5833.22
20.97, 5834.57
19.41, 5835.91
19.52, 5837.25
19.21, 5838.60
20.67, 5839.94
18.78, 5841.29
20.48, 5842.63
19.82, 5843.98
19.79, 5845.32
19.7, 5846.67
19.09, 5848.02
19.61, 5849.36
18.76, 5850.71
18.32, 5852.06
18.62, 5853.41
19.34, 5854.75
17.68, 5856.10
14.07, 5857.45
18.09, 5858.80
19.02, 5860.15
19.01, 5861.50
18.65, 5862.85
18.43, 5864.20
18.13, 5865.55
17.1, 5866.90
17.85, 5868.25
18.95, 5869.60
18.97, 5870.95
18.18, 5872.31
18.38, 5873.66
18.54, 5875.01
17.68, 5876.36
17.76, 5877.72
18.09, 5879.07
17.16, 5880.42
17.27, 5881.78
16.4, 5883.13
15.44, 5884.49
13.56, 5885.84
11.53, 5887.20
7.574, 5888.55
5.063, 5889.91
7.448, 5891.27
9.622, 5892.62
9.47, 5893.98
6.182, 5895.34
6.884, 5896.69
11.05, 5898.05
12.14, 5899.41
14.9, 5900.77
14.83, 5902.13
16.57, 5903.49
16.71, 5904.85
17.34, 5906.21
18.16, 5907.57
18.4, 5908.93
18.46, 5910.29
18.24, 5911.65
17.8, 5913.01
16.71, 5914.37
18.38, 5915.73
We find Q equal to 1.3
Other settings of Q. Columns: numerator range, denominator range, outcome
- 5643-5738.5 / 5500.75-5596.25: 1.16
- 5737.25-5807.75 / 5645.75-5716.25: 1.11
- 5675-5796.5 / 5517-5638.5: 1.20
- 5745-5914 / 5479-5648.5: 1.22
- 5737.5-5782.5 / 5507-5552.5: 1.28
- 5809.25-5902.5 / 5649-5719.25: 1.04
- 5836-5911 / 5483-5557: 1.16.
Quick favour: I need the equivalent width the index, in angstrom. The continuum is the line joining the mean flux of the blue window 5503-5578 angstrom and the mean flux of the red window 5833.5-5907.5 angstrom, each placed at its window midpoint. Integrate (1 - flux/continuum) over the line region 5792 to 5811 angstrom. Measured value -3.7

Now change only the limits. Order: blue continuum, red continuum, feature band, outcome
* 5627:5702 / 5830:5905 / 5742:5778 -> -4.1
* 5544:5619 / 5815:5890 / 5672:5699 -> -1.6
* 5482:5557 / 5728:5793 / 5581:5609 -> 2.5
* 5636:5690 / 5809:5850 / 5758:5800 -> 0.2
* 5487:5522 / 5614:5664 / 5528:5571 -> -2.2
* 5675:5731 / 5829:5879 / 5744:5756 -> -0.3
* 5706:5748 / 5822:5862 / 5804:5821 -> -0.5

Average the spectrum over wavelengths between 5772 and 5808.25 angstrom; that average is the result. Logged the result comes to 18.9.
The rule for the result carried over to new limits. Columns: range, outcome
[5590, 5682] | 16.5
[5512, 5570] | 16.1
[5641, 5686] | 17.4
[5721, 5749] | 18.4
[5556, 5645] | 16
